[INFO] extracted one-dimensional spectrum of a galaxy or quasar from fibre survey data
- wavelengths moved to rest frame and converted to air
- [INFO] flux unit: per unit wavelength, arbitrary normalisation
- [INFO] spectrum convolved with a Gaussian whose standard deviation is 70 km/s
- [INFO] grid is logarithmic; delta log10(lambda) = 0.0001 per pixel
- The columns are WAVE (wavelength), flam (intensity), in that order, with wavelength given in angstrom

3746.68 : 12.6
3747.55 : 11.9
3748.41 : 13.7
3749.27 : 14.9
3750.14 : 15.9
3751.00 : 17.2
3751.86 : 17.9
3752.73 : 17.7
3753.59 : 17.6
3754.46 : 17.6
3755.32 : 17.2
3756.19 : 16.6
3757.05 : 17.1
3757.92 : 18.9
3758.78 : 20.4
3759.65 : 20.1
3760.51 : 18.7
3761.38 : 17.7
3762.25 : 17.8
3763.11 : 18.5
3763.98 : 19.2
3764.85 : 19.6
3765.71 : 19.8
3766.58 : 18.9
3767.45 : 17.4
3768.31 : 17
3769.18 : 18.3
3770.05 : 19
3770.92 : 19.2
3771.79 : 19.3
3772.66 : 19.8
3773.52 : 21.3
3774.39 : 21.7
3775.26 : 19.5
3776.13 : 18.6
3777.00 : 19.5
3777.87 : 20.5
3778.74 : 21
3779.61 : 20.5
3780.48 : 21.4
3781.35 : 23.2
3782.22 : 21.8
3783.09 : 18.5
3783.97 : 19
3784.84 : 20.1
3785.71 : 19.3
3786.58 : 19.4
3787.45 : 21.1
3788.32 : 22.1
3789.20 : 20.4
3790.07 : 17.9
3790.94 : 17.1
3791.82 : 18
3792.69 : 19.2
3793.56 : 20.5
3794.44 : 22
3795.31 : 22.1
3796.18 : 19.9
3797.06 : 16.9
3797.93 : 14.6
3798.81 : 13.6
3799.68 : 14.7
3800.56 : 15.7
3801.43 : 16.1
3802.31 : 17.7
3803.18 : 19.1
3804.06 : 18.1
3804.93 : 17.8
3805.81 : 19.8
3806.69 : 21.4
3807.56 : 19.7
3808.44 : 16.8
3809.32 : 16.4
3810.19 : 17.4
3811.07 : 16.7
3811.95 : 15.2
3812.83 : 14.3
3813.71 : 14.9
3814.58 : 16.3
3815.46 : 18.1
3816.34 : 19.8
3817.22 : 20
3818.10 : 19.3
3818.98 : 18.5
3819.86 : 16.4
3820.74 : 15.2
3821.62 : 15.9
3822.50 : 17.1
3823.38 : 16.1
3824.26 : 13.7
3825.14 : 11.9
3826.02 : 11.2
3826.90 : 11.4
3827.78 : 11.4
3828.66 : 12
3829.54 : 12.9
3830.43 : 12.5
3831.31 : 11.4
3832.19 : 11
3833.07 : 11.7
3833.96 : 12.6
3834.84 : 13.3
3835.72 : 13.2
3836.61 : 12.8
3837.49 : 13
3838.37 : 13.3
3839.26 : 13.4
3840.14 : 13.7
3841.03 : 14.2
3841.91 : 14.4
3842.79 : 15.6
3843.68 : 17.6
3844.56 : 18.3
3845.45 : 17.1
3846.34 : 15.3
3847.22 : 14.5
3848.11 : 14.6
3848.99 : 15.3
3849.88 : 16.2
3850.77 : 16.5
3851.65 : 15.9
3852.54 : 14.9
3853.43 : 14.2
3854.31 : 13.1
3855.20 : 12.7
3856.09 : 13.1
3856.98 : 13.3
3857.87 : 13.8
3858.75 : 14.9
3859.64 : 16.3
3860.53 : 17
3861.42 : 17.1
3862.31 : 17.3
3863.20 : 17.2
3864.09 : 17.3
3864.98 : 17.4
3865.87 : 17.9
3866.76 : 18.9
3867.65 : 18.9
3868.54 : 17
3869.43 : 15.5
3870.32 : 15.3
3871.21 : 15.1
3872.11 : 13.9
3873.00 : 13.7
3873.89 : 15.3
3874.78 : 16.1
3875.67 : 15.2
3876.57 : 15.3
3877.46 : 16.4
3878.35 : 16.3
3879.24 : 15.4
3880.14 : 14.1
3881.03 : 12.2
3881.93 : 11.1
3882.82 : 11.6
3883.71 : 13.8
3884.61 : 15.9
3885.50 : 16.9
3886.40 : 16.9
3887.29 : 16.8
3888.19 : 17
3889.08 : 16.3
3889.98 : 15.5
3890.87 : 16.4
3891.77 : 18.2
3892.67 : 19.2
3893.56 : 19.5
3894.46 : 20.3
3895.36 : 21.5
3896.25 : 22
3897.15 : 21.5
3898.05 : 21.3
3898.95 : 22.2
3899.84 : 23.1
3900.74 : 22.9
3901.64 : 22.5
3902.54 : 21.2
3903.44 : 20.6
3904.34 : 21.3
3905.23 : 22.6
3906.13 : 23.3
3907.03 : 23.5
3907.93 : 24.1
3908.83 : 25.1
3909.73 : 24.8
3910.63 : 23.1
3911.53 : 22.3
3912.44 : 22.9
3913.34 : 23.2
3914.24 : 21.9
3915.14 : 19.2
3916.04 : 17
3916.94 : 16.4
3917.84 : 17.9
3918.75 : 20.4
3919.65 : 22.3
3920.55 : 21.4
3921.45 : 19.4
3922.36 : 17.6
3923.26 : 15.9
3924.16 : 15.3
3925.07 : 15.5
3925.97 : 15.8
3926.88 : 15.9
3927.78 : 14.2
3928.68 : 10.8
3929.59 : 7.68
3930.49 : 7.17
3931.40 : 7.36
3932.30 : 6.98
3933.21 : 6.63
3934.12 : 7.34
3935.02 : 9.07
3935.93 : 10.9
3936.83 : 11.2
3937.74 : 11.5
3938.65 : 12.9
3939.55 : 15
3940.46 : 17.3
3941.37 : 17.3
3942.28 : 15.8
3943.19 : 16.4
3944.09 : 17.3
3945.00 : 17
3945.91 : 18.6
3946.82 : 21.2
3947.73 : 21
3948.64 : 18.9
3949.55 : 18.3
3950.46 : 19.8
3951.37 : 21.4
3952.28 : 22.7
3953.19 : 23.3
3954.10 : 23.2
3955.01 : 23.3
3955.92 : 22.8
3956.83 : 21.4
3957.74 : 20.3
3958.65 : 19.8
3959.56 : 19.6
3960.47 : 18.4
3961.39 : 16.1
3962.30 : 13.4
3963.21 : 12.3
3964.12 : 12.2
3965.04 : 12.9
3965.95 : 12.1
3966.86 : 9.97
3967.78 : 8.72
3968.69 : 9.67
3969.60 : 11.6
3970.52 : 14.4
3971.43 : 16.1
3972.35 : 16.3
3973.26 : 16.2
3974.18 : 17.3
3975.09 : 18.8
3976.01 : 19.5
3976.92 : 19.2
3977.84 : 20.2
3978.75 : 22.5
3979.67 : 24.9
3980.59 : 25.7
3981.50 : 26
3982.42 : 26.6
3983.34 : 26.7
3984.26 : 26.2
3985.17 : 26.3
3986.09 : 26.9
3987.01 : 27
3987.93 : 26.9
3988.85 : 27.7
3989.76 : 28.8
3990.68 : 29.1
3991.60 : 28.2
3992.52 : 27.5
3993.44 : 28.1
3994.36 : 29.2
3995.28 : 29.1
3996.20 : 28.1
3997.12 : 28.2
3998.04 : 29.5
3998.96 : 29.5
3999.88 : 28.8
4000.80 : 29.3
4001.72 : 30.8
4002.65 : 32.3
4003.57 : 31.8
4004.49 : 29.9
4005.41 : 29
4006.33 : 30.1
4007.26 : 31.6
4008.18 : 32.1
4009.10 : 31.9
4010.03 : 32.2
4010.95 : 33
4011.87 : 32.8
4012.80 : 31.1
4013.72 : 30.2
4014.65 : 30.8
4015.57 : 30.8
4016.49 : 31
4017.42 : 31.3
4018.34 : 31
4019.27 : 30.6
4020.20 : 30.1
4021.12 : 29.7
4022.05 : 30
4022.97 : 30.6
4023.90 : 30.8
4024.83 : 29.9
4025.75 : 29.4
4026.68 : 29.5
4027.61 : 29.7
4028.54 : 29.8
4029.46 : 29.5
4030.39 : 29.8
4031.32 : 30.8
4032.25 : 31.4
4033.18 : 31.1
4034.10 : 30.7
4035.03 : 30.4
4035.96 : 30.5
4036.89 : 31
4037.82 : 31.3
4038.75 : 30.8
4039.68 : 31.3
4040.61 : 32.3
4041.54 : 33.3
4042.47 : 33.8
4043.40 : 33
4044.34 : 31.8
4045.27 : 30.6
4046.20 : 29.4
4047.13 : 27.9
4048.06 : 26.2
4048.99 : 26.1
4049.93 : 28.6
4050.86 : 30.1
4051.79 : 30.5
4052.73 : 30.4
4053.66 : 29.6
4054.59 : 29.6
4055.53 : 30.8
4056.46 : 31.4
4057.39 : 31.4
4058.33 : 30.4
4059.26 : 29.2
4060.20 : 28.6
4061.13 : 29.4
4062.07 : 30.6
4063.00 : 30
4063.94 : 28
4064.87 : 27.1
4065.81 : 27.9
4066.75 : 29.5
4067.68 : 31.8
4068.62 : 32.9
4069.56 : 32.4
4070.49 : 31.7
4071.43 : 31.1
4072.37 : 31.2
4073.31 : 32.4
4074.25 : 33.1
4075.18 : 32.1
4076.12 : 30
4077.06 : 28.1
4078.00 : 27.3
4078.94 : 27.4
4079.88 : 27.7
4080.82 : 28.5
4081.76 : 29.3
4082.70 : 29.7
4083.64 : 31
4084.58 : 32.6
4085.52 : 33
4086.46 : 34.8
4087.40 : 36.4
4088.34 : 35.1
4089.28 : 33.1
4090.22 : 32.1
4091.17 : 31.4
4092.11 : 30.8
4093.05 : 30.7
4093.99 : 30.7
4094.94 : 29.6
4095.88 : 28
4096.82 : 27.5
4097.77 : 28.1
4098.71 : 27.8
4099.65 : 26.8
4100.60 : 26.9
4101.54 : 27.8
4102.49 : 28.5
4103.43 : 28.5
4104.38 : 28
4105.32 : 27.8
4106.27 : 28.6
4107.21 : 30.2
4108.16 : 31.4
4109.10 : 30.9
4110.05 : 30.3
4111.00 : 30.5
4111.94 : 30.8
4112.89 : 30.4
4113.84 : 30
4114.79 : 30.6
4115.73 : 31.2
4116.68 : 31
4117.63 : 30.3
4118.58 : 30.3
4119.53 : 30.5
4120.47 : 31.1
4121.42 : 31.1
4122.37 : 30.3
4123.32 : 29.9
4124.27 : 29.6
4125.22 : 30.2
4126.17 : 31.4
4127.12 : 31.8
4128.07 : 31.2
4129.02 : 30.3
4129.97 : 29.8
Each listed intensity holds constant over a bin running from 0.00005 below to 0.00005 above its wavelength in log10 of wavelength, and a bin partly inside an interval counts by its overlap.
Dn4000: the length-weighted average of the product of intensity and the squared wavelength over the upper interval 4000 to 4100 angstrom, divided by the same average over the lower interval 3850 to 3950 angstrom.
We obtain 1.95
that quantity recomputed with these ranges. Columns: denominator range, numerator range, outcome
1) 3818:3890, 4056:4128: 2.29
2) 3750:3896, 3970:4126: 1.96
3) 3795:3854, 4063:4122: 2.23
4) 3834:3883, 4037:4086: 2.21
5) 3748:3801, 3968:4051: 1.68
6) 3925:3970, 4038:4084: 2.10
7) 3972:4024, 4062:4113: 1.13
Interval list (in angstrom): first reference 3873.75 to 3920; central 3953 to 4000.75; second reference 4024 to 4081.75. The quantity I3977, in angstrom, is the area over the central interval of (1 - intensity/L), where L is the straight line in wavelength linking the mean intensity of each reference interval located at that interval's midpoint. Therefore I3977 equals 6.2 angstrom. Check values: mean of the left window 19.1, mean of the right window 30.2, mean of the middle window 21.7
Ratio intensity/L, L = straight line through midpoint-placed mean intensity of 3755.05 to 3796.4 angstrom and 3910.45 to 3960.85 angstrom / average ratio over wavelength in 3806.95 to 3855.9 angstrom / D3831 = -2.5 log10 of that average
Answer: 0.24 mag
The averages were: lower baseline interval 19.5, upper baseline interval 17.1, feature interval 14.9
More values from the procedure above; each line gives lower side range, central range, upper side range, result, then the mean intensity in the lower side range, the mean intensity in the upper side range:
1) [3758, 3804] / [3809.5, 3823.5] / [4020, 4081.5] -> 0.21 mag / 19.1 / 30.2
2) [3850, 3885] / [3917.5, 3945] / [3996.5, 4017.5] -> 0.50 mag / 15.3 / 30.8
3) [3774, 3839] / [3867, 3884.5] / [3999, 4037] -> 0.40 mag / 17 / 30.6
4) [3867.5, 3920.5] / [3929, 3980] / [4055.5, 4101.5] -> 0.38 mag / 18.7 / 30.3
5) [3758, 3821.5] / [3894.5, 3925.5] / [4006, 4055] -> 0.17 mag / 18.7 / 30.6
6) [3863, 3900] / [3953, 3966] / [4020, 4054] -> 0.28 mag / 16.9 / 30.3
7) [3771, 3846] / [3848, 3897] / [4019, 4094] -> 0.27 mag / 17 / 30.6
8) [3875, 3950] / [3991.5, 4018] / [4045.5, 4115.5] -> -0.24 mag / 17.3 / 30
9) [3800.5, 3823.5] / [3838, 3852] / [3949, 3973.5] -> 0.13 mag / 17.4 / 16.9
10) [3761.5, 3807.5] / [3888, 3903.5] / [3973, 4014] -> 0.17 mag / 19.1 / 27.5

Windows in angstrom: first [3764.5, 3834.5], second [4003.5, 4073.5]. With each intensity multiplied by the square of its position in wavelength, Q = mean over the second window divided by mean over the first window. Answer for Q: 2.0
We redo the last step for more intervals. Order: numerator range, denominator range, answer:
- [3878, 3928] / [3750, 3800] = 1.07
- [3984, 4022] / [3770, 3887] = 1.98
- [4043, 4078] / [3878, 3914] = 1.68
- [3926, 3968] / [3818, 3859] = 1.15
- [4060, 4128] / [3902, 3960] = 1.83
